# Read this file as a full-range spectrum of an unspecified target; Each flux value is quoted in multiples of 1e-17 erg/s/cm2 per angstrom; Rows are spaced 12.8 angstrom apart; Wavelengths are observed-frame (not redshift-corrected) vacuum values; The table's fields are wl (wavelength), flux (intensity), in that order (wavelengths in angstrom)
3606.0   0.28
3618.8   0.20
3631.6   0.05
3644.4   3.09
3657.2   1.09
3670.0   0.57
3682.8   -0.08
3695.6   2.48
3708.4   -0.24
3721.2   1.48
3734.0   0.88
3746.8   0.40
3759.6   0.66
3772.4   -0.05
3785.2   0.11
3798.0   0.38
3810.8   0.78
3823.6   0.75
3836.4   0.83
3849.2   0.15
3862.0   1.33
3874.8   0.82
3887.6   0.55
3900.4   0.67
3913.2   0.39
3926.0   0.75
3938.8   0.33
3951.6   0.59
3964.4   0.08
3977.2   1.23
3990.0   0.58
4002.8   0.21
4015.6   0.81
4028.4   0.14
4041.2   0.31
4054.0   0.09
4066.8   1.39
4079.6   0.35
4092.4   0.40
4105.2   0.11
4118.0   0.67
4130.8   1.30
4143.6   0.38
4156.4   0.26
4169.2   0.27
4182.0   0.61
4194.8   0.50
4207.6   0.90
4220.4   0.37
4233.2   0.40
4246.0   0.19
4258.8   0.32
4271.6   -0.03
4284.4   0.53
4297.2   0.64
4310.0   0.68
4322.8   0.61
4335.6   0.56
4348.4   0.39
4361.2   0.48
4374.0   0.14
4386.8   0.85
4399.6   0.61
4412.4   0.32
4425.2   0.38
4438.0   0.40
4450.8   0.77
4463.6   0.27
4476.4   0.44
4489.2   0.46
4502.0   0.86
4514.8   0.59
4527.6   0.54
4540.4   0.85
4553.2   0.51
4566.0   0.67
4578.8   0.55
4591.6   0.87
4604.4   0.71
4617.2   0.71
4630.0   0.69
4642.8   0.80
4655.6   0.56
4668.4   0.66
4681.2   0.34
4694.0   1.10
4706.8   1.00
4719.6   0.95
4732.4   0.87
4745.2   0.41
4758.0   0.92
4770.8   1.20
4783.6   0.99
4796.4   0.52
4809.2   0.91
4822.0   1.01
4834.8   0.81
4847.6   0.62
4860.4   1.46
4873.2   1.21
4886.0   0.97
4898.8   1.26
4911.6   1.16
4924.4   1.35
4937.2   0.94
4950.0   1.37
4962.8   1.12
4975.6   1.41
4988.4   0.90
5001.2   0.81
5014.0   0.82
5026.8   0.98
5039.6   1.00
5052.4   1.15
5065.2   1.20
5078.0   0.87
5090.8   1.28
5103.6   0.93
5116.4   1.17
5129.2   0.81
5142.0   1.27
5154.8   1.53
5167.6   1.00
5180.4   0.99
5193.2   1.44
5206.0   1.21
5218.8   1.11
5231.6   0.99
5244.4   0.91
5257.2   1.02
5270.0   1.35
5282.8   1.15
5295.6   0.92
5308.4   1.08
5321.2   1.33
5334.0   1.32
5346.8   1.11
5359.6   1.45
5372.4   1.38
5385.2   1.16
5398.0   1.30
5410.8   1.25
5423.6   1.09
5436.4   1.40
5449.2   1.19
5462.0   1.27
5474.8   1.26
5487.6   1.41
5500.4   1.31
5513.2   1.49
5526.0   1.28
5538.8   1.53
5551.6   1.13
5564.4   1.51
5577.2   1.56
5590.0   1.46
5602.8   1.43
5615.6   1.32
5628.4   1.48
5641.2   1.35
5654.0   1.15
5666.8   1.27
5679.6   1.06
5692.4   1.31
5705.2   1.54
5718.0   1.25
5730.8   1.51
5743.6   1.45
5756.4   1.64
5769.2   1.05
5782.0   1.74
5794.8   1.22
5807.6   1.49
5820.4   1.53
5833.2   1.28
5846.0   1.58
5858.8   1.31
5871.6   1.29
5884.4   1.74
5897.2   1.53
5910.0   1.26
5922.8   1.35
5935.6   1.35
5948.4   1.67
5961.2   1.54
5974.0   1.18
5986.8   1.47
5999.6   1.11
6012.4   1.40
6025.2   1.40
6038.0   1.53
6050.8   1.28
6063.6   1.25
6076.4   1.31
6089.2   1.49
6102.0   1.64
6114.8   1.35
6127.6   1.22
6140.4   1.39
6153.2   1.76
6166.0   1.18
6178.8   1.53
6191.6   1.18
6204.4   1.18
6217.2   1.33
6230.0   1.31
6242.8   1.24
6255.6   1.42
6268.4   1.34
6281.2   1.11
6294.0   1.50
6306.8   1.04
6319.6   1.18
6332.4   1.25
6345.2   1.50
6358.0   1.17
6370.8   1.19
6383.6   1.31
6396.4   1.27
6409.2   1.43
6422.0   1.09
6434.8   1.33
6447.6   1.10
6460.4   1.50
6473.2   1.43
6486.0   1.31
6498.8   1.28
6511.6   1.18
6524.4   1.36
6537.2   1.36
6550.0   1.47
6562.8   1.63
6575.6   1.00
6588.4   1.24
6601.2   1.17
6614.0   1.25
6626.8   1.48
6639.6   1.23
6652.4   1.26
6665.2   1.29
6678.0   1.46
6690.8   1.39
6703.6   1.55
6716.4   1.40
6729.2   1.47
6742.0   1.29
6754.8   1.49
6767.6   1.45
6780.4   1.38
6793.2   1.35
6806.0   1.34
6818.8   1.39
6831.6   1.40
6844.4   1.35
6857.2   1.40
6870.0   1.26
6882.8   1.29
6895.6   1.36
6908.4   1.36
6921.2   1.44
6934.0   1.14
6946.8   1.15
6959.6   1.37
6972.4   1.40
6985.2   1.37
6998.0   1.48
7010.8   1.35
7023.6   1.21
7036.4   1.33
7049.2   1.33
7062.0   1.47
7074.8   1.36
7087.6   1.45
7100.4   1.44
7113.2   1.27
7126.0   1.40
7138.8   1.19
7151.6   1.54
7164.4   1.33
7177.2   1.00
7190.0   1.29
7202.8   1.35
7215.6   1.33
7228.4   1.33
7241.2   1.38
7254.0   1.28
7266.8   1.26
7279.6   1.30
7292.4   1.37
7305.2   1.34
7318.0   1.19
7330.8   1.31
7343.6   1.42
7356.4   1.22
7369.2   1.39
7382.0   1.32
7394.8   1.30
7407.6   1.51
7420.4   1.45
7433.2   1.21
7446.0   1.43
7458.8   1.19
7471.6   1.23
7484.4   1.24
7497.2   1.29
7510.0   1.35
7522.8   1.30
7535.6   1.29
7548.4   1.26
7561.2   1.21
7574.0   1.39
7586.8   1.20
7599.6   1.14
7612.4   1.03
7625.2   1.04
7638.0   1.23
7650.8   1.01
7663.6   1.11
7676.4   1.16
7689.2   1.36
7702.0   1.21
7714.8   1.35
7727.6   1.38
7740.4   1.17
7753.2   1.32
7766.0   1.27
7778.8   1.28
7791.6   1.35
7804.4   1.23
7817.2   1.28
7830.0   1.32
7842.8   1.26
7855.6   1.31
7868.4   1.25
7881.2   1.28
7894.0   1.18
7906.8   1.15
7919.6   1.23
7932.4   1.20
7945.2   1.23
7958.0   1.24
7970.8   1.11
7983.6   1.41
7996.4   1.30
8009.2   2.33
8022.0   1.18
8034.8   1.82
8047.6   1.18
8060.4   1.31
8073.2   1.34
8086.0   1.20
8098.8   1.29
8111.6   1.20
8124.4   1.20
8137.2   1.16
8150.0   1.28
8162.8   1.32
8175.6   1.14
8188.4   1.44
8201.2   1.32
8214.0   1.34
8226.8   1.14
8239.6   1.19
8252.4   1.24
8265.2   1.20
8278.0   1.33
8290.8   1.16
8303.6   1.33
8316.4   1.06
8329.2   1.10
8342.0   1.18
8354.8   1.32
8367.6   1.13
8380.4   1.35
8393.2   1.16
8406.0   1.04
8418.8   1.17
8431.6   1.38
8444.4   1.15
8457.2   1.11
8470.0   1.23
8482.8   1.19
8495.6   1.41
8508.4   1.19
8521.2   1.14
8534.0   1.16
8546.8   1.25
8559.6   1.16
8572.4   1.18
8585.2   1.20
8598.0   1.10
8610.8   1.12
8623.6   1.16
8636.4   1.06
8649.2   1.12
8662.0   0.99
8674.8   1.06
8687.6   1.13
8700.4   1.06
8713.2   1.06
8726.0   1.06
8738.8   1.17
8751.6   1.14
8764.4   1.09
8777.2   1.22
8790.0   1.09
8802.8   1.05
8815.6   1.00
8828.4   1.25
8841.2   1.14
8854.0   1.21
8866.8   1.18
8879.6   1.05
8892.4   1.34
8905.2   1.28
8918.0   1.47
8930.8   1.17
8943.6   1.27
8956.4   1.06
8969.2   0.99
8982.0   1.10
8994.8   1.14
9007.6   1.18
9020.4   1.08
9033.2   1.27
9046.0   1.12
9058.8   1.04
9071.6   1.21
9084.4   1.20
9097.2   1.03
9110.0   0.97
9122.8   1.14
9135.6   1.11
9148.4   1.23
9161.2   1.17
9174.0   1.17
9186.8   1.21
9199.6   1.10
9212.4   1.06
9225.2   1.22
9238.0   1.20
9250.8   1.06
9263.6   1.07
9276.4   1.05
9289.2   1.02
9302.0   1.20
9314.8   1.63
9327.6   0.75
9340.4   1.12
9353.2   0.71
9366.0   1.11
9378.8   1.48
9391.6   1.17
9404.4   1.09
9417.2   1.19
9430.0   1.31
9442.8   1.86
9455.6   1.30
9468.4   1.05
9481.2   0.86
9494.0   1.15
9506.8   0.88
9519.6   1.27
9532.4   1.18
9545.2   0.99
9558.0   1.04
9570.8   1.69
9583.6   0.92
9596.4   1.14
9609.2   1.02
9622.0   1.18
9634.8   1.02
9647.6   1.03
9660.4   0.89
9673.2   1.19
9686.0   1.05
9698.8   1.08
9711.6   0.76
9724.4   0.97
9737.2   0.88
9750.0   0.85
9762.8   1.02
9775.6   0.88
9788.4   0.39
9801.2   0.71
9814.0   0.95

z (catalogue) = 0.219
